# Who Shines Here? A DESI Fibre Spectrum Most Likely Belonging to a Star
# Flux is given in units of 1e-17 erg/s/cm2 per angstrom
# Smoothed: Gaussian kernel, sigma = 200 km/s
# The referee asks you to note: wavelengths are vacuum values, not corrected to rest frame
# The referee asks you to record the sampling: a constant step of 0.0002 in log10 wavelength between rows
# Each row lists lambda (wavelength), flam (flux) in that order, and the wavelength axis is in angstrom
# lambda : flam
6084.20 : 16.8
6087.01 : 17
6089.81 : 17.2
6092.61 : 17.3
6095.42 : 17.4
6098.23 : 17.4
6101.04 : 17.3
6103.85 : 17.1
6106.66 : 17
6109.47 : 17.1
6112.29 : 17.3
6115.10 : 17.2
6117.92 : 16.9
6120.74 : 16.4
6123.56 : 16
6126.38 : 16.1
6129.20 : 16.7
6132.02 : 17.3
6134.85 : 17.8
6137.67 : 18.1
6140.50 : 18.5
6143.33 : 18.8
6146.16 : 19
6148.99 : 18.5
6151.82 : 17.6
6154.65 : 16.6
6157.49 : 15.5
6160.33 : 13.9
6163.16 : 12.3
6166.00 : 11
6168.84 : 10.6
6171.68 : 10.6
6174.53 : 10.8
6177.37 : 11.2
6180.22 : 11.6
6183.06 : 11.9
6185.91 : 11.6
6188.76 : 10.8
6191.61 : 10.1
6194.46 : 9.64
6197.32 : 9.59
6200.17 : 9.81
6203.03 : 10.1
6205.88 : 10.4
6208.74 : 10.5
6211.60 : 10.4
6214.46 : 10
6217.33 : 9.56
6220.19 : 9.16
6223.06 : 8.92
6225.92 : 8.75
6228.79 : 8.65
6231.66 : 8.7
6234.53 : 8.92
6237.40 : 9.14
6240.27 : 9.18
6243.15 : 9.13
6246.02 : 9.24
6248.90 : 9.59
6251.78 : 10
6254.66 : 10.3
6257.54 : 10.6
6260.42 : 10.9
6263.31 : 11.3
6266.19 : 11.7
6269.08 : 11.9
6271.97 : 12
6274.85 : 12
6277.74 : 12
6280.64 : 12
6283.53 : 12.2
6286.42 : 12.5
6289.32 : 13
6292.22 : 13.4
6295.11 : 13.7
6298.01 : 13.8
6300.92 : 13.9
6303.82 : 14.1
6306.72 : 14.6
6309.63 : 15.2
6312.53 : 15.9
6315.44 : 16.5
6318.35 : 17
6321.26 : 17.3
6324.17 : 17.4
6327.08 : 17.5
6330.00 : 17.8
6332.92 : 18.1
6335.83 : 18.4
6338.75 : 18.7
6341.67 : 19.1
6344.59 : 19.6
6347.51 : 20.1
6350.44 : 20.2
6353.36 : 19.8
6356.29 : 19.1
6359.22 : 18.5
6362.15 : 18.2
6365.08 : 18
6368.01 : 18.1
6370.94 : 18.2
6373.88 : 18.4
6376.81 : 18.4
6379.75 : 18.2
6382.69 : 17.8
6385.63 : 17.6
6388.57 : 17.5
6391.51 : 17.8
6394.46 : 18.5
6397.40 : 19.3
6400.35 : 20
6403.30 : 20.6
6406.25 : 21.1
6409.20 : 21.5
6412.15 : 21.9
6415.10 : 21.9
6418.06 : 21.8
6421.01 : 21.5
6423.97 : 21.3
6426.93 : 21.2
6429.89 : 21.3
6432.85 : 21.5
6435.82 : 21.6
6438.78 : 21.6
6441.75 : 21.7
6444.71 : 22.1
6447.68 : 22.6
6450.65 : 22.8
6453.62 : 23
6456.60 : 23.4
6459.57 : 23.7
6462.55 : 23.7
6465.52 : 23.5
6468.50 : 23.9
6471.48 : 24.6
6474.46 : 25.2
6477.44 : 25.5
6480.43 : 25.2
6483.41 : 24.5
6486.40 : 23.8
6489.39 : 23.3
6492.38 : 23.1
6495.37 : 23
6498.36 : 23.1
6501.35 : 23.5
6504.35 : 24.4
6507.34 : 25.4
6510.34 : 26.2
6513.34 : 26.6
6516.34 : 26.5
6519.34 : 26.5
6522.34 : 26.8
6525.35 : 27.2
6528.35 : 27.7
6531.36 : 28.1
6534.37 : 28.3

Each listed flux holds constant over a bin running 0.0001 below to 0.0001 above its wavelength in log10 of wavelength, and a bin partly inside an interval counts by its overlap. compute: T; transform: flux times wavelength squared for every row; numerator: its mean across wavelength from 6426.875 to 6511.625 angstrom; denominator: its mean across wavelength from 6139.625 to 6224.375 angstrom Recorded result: 2.1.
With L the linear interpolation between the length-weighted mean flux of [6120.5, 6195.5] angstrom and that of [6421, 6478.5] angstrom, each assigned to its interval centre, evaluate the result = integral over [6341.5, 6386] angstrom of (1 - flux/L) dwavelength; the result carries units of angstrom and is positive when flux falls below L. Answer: 3.5 angstrom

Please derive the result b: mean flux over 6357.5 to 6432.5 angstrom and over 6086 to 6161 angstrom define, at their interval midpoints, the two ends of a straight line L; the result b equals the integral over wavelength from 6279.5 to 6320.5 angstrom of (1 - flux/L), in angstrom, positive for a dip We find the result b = 9.9 angstrom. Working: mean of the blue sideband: 17.2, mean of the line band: 14.2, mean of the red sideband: 19.6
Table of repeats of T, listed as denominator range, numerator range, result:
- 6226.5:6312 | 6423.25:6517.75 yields 2.17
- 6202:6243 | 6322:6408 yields 2.07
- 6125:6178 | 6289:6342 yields 1.10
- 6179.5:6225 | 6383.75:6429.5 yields 2.11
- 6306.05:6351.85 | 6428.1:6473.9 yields 1.33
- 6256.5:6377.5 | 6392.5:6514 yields 1.51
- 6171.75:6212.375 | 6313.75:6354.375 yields 1.81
